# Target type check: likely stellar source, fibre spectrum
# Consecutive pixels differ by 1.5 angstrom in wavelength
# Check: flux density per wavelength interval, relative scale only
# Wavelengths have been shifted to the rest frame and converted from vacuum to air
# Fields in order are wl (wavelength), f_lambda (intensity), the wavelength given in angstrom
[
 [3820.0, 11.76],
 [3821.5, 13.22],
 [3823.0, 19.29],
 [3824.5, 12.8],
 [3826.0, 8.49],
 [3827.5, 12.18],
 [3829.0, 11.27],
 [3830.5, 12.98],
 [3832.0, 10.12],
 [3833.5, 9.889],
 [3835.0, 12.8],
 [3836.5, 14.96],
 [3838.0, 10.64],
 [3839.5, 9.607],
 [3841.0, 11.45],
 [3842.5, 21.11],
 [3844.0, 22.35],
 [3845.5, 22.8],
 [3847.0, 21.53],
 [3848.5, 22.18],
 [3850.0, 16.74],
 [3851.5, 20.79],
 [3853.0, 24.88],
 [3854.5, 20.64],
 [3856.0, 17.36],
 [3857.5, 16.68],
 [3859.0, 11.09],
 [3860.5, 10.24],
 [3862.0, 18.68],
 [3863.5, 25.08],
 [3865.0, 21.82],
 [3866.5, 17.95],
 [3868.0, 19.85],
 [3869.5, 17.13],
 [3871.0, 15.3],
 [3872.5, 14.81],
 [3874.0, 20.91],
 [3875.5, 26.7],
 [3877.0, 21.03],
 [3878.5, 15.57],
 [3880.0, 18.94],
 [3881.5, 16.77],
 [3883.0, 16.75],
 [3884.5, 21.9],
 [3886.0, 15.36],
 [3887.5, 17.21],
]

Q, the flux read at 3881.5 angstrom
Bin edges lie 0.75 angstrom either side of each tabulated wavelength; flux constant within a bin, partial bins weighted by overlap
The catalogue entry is 16.77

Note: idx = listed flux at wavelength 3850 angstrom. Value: 16.74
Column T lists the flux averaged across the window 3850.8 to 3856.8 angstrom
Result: 20.9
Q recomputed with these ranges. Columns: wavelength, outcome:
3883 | 16.75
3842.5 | 21.11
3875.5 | 26.7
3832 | 10.12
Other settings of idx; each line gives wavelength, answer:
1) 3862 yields 18.68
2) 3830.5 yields 12.98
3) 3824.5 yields 12.8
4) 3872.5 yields 14.81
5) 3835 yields 12.8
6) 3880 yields 18.94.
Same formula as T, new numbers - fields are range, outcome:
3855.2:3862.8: 14.9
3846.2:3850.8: 20.2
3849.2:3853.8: 20.8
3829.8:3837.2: 12.1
